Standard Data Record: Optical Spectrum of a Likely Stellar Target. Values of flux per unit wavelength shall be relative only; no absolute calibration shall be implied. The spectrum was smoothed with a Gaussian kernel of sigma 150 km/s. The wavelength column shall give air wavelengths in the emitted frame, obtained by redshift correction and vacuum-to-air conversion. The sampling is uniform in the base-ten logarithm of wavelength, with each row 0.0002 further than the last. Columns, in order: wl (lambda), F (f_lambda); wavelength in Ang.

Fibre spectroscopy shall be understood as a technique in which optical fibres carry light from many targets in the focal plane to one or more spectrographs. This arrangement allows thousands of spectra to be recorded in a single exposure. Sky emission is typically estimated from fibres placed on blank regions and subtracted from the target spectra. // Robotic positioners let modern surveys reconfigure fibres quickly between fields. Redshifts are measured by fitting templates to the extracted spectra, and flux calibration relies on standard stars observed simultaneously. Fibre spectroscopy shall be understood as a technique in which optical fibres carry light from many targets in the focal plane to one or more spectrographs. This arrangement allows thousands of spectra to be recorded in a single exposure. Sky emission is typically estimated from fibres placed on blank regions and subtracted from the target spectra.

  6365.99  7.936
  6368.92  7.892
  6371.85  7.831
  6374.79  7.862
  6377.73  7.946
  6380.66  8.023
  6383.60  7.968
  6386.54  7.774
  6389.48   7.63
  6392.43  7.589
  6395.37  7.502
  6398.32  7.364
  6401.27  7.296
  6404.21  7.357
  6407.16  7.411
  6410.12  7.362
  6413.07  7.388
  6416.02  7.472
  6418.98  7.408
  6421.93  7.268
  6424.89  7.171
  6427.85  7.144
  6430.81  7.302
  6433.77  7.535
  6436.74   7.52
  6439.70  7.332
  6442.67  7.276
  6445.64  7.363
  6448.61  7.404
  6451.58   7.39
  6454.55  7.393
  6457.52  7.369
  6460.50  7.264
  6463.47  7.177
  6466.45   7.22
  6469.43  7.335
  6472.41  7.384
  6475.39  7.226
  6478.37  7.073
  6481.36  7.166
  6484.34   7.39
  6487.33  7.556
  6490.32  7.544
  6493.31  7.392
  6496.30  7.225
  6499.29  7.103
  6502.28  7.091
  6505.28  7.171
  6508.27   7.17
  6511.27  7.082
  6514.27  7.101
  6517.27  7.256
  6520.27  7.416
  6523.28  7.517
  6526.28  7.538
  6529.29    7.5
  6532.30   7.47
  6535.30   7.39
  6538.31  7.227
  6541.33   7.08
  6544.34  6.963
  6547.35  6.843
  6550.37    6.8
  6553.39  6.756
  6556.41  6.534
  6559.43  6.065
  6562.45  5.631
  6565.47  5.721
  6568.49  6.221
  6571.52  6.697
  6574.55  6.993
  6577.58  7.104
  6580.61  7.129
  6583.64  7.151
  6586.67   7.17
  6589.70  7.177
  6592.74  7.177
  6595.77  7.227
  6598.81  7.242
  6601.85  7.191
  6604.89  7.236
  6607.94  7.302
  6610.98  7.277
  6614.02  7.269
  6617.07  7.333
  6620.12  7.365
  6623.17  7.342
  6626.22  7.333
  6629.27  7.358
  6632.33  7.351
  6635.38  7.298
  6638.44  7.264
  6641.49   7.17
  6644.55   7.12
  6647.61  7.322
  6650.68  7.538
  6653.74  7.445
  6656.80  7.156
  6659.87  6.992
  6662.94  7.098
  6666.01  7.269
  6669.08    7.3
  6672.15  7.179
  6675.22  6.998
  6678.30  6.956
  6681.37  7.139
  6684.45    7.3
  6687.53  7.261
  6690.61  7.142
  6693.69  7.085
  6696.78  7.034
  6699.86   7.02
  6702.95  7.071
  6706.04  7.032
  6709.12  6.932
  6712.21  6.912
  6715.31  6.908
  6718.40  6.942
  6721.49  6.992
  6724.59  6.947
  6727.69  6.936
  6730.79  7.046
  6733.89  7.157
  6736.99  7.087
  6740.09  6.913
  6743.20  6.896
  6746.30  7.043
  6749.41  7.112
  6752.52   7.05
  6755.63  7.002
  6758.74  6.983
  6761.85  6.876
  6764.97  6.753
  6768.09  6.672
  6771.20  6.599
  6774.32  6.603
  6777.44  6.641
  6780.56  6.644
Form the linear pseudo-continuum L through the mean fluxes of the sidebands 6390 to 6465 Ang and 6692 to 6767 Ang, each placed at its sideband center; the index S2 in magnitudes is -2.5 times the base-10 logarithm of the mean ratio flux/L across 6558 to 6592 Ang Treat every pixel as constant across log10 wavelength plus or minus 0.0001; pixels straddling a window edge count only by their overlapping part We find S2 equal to 0.08 mag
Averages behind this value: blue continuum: 7.36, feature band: 6.66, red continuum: 6.99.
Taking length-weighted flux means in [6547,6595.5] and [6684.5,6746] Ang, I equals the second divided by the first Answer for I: 1.0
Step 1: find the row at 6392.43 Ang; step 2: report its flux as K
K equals 7.589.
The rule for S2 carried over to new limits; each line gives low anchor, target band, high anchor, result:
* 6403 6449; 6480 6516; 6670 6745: 0.00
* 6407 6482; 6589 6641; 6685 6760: -0.02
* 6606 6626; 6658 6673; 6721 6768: 0.00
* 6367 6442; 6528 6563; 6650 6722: 0.07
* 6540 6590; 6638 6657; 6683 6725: -0.06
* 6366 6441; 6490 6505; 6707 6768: 0.02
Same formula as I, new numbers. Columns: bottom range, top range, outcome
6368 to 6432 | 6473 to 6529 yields 0.97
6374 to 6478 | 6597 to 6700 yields 0.97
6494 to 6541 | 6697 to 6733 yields 0.96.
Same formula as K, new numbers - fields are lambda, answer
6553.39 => 6.756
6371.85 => 7.831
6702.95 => 7.071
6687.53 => 7.261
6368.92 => 7.892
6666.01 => 7.269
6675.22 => 6.998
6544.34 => 6.963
